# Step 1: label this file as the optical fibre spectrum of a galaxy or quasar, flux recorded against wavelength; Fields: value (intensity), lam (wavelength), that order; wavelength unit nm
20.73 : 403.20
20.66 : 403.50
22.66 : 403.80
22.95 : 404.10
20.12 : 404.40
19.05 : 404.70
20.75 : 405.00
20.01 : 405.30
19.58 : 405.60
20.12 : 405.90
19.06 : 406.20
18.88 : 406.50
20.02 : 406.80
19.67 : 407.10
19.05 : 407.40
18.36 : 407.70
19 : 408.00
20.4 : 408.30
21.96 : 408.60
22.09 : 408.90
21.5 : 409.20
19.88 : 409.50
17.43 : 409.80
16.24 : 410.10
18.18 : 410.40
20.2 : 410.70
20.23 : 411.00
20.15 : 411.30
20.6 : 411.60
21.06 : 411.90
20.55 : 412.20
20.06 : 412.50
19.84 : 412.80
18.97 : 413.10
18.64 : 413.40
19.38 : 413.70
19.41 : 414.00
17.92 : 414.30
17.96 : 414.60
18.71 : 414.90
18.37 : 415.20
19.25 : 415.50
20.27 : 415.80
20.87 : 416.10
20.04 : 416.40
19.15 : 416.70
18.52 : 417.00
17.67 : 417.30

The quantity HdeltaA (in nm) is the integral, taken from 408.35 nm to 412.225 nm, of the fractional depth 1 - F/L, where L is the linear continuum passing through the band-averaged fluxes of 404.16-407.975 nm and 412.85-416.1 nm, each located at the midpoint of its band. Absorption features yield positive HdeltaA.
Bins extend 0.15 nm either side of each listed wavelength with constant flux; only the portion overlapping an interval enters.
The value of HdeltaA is -0.14 nm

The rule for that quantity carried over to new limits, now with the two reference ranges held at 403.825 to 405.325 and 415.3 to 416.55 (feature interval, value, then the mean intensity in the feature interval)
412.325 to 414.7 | 0.13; 19.1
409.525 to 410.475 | 0.13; 17.6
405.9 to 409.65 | 0.11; 20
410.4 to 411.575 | 0.02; 20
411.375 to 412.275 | -0.02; 20.7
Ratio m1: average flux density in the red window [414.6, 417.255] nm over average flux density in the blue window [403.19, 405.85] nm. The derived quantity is 0.9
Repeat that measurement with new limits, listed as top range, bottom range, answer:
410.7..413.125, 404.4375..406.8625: 1.03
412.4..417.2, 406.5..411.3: 0.98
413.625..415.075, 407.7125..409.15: 0.90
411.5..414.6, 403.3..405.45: 0.94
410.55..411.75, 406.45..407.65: 1.05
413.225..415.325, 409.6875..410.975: 1.02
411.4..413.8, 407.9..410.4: 1.01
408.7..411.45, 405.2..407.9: 1.01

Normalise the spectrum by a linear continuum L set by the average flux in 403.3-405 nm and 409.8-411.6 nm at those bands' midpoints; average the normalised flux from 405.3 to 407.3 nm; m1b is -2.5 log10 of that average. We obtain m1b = 0.04 mag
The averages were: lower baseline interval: 21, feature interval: 19.6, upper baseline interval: 19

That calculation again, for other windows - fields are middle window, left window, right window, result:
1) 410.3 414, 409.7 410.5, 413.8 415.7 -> -0.11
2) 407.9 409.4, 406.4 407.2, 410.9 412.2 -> -0.06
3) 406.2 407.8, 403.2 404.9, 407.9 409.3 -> 0.10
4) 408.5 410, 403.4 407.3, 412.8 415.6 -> -0.04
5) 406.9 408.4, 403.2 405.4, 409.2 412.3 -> 0.05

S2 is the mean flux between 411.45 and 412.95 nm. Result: 20.4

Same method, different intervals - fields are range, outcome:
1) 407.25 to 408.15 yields 18.8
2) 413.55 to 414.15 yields 19.4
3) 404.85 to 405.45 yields 20.4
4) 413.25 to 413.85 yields 19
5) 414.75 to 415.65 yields 18.8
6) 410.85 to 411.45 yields 20.2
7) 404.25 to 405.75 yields 19.9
